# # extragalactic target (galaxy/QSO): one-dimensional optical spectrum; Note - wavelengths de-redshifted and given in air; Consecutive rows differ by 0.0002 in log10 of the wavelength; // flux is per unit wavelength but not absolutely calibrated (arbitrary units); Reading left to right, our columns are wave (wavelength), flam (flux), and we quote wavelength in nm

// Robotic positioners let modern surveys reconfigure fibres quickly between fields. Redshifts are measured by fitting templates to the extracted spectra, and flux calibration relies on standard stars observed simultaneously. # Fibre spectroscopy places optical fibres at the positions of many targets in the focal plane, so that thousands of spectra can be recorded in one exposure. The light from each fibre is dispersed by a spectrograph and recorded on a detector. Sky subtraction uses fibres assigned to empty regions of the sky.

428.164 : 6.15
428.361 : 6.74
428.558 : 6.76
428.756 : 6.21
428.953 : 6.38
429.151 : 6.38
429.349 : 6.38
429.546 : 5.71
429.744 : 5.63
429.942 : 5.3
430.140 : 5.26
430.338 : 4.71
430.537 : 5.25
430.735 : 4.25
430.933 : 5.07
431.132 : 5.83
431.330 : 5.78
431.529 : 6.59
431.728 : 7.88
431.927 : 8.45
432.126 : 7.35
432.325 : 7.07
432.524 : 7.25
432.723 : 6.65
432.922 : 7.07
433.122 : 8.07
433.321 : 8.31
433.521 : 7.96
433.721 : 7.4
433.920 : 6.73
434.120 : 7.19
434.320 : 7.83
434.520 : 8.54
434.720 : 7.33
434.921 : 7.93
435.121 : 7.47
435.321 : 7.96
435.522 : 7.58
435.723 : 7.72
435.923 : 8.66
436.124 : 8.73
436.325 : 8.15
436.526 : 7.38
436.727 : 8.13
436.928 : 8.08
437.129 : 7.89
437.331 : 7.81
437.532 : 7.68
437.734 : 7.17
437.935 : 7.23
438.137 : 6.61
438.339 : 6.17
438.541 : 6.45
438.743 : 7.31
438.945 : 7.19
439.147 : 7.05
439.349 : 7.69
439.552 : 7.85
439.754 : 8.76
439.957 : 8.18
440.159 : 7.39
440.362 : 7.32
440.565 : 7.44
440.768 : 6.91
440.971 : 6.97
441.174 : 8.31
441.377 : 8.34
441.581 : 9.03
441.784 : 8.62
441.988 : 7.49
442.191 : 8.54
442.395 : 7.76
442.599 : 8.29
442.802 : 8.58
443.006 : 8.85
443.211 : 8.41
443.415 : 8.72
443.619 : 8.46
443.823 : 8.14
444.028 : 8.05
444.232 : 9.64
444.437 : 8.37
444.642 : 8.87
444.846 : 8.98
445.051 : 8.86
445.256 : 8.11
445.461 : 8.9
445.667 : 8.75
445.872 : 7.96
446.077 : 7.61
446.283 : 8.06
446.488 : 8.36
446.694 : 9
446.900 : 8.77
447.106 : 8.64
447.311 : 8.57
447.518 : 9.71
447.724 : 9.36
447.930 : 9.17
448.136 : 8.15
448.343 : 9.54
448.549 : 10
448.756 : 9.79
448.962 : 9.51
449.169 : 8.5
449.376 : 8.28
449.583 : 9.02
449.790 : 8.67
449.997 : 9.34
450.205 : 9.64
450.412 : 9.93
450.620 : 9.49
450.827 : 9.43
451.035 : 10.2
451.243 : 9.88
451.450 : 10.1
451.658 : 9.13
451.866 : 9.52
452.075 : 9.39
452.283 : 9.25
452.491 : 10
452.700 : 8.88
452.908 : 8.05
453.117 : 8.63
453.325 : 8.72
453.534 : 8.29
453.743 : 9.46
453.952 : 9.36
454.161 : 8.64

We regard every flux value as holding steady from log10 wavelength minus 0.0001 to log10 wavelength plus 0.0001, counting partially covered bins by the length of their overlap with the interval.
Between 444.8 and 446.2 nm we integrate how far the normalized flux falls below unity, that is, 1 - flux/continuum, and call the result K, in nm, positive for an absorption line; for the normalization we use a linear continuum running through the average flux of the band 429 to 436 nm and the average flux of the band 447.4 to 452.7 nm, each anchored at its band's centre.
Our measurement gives 0.049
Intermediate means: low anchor 6.87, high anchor 9.39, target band 8.42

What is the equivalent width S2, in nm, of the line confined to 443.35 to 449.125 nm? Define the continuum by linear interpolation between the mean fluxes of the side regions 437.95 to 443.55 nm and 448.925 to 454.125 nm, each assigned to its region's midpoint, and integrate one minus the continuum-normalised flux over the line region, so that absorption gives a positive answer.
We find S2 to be -0.185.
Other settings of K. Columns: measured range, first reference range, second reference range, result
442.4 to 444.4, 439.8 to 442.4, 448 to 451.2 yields -0.06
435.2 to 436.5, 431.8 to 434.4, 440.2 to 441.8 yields -0.08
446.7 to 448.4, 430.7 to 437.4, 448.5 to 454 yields -0.02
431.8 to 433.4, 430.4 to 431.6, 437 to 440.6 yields -0.47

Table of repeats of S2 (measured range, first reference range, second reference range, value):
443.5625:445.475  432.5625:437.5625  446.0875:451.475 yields 0.021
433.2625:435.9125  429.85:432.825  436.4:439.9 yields -0.361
